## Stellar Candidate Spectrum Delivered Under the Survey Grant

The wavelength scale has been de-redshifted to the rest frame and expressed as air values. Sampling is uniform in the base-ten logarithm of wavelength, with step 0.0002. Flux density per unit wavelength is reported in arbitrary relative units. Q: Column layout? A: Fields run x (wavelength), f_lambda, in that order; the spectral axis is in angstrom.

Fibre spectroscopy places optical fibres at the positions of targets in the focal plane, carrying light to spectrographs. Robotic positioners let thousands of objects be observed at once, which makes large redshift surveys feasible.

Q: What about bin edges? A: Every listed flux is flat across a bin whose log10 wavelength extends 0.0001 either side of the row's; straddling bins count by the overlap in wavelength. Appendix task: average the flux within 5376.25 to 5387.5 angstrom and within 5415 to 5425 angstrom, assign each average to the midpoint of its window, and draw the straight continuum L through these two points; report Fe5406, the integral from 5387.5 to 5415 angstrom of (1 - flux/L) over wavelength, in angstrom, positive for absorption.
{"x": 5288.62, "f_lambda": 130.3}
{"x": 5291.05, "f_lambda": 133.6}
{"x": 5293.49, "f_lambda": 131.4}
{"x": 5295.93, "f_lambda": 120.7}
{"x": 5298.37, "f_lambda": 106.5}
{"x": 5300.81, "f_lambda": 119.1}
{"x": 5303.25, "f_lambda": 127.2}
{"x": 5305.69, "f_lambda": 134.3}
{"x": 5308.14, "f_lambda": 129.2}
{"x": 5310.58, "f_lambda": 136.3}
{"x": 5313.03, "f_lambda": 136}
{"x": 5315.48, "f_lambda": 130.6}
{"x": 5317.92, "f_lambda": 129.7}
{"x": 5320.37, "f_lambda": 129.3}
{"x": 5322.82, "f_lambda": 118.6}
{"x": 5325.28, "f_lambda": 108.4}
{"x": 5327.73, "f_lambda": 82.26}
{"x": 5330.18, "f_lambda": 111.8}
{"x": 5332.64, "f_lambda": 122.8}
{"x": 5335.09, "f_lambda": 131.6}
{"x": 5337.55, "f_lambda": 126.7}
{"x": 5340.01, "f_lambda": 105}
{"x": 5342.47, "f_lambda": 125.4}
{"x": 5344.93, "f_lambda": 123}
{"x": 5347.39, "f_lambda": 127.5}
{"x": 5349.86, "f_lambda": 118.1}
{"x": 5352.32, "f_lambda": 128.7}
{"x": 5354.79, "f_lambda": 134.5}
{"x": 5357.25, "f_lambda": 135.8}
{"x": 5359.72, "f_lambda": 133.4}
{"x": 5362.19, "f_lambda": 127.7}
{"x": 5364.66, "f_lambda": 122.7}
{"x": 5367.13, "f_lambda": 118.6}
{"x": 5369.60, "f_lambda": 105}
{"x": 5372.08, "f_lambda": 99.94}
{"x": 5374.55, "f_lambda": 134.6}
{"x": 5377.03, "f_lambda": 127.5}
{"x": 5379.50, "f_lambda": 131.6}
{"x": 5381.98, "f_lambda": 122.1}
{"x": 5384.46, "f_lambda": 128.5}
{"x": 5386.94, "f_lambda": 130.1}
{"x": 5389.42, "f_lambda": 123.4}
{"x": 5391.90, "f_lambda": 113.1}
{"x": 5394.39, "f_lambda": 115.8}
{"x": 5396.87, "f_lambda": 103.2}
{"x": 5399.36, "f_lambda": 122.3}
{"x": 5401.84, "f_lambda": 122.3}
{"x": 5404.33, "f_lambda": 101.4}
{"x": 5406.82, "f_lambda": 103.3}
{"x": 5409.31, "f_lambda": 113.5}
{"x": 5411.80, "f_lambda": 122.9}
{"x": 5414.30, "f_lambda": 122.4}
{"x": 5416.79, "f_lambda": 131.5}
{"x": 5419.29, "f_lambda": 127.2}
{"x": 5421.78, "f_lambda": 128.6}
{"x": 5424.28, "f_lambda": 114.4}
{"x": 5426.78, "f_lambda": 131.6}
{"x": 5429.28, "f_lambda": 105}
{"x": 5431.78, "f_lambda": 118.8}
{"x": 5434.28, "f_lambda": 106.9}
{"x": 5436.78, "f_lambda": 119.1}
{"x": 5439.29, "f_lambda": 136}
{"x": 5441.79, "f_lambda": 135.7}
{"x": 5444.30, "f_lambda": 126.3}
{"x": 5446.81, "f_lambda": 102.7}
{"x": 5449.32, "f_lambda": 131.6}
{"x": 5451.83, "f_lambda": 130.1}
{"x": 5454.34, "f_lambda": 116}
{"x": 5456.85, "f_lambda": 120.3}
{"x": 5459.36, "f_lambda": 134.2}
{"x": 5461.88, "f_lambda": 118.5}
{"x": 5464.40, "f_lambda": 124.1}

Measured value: 2.6 angstrom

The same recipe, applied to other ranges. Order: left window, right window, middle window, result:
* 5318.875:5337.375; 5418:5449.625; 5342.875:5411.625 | -1.5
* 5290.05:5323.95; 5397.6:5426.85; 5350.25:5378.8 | -0.3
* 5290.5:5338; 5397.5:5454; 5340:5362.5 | -0.9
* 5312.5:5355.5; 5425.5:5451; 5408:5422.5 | -0.3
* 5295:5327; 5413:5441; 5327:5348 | 1.0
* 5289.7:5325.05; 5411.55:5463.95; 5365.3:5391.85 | 0.6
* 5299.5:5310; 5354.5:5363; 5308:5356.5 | 2.9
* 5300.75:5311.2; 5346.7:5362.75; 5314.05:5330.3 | 1.7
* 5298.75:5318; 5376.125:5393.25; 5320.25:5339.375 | 1.9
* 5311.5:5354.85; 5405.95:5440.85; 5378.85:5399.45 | 0.0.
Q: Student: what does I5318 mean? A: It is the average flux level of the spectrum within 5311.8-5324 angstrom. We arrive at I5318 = 129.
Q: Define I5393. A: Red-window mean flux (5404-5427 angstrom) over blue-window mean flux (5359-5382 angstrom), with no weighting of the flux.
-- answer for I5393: 1.0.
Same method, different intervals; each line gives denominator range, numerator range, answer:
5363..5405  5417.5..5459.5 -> 1.03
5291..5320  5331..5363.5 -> 0.99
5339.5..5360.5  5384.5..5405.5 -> 0.93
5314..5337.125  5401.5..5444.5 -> 1.01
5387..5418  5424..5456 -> 1.04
